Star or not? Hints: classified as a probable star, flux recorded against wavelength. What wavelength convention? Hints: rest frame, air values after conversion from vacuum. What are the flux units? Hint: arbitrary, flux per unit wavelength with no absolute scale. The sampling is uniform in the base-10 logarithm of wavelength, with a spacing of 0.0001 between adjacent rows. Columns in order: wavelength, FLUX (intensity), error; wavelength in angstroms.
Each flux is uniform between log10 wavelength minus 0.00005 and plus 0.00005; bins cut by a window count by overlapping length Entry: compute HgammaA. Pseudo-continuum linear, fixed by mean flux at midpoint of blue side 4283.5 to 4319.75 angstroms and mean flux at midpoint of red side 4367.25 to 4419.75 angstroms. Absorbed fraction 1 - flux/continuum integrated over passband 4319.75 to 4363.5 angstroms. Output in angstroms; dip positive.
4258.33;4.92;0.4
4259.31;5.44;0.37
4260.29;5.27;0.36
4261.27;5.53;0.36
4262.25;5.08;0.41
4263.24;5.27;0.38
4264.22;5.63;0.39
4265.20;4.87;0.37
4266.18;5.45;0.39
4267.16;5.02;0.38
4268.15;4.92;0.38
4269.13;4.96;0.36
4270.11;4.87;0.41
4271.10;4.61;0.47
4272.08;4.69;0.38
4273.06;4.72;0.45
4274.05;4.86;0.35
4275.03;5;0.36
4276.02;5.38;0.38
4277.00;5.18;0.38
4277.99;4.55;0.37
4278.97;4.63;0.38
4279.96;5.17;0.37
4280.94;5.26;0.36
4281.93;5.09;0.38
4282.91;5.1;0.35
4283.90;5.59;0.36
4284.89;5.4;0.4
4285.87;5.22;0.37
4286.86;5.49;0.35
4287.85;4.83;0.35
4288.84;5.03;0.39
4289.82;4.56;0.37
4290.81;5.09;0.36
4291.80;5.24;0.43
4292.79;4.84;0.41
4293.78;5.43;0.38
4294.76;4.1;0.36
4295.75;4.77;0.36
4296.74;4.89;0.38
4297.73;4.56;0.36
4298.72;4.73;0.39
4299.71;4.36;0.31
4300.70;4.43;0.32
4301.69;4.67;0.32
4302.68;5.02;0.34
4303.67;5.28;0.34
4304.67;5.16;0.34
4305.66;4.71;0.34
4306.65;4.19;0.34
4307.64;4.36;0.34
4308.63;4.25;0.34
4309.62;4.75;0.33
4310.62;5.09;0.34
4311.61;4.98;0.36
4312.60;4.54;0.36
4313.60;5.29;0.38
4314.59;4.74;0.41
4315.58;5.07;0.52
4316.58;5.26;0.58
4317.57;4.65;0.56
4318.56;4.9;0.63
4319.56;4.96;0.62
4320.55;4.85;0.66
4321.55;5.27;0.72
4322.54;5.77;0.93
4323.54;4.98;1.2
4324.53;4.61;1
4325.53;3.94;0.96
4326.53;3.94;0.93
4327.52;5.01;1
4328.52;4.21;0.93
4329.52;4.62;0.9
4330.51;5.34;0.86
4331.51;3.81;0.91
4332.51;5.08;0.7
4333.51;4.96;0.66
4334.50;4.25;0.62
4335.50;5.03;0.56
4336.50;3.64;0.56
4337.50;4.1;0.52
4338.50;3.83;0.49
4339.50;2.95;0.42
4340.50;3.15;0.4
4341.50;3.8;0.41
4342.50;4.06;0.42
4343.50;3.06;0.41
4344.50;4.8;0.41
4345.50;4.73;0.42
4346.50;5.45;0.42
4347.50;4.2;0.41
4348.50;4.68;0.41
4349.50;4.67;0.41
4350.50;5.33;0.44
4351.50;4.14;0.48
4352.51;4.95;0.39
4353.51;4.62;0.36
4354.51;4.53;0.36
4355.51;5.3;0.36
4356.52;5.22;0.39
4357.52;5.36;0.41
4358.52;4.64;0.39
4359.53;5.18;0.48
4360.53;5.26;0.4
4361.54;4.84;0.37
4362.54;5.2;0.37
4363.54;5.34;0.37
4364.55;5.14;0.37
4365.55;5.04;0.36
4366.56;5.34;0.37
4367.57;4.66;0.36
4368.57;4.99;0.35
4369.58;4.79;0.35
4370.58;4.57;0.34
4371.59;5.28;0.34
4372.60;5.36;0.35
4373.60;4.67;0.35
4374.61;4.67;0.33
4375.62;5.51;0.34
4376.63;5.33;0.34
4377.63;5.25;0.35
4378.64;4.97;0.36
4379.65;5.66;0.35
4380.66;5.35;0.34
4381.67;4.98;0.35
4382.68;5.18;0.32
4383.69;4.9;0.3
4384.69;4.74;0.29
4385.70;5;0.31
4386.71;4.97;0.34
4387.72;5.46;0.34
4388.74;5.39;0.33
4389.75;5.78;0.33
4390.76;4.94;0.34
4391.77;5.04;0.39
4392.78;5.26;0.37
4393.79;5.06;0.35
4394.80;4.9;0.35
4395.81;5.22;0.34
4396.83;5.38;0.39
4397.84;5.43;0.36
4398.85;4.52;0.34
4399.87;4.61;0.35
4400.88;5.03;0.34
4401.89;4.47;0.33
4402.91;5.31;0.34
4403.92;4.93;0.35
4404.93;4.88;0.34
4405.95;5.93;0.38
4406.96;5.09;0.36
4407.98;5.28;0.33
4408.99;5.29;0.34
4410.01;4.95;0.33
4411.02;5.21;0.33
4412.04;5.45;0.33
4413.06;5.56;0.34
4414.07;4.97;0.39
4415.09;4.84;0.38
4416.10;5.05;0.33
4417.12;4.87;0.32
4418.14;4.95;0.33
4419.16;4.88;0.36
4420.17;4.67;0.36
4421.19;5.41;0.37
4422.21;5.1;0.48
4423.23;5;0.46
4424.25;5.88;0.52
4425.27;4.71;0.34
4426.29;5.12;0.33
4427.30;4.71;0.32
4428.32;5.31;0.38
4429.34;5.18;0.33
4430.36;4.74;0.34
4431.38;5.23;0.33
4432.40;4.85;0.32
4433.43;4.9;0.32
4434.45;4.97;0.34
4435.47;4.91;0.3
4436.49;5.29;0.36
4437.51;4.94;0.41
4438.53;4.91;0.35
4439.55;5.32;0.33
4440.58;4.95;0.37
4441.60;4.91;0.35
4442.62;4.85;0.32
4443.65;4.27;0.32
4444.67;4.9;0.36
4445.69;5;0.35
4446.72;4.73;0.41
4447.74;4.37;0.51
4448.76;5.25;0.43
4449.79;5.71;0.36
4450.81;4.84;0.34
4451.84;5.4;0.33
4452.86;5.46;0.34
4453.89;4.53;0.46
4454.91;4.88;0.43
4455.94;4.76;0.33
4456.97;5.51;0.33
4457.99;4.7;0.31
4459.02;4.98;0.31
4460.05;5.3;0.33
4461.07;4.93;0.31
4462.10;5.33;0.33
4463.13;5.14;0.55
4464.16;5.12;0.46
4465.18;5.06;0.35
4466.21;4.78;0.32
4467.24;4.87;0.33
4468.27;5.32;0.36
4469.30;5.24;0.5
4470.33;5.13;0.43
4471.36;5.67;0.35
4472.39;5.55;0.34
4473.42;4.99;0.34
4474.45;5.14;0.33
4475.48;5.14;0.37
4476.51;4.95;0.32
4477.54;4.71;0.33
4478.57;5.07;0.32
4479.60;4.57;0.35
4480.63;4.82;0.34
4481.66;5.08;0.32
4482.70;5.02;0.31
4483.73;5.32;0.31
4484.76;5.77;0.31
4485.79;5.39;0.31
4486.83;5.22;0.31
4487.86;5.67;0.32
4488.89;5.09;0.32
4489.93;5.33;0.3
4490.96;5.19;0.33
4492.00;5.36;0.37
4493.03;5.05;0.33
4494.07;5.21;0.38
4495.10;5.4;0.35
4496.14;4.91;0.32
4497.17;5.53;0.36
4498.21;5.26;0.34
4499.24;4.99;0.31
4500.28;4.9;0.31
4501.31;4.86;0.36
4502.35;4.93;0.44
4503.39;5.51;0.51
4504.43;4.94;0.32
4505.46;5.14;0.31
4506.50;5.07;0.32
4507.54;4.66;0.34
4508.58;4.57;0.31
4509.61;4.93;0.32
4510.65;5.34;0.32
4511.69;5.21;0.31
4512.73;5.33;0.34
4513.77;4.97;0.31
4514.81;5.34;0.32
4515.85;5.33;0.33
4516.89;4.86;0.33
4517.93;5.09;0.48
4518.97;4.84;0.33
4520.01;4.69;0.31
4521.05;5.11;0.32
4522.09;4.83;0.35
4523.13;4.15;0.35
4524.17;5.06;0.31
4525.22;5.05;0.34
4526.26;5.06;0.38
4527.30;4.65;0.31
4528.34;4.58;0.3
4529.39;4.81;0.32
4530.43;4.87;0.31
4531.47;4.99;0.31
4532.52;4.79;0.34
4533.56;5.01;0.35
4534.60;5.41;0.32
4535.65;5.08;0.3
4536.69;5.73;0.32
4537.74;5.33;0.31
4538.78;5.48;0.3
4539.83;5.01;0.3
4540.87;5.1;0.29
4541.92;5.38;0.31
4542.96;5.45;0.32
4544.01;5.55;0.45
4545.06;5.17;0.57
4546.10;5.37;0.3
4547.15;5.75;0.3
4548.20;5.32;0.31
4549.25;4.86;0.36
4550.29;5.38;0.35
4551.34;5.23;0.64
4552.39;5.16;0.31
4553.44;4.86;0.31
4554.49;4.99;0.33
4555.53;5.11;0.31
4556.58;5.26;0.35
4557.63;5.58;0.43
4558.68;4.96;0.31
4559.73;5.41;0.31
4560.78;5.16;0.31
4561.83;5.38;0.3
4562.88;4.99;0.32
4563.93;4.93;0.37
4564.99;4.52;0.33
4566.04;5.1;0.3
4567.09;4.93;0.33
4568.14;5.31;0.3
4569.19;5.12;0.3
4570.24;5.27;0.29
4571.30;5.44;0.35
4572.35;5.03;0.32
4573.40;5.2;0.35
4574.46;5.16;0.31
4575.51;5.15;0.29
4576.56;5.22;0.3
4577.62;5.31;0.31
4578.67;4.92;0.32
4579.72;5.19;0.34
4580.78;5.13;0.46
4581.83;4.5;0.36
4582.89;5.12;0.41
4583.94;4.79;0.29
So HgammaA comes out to 3.2 angstroms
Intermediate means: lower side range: 4.87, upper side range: 5.09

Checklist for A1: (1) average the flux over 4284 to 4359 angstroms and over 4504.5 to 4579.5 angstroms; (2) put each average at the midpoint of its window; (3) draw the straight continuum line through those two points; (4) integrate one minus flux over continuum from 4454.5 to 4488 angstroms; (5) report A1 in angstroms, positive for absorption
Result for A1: -0.99 angstroms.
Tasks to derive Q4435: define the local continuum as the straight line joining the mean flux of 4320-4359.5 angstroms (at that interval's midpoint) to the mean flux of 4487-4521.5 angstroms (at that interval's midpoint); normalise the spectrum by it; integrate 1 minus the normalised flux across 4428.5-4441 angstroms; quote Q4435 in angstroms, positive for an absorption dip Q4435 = -0.4 angstroms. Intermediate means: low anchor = 4.54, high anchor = 5.11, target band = 5.02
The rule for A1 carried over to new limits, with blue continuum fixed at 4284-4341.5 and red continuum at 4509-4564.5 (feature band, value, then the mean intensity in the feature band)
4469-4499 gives -1.1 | 5.2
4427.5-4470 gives -0.5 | 5.01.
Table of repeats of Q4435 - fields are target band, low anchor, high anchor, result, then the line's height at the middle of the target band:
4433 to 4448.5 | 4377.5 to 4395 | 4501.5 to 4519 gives 0.7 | 5.12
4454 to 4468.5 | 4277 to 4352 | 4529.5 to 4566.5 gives -0.1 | 5.01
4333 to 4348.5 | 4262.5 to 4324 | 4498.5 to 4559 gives 2.6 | 4.97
